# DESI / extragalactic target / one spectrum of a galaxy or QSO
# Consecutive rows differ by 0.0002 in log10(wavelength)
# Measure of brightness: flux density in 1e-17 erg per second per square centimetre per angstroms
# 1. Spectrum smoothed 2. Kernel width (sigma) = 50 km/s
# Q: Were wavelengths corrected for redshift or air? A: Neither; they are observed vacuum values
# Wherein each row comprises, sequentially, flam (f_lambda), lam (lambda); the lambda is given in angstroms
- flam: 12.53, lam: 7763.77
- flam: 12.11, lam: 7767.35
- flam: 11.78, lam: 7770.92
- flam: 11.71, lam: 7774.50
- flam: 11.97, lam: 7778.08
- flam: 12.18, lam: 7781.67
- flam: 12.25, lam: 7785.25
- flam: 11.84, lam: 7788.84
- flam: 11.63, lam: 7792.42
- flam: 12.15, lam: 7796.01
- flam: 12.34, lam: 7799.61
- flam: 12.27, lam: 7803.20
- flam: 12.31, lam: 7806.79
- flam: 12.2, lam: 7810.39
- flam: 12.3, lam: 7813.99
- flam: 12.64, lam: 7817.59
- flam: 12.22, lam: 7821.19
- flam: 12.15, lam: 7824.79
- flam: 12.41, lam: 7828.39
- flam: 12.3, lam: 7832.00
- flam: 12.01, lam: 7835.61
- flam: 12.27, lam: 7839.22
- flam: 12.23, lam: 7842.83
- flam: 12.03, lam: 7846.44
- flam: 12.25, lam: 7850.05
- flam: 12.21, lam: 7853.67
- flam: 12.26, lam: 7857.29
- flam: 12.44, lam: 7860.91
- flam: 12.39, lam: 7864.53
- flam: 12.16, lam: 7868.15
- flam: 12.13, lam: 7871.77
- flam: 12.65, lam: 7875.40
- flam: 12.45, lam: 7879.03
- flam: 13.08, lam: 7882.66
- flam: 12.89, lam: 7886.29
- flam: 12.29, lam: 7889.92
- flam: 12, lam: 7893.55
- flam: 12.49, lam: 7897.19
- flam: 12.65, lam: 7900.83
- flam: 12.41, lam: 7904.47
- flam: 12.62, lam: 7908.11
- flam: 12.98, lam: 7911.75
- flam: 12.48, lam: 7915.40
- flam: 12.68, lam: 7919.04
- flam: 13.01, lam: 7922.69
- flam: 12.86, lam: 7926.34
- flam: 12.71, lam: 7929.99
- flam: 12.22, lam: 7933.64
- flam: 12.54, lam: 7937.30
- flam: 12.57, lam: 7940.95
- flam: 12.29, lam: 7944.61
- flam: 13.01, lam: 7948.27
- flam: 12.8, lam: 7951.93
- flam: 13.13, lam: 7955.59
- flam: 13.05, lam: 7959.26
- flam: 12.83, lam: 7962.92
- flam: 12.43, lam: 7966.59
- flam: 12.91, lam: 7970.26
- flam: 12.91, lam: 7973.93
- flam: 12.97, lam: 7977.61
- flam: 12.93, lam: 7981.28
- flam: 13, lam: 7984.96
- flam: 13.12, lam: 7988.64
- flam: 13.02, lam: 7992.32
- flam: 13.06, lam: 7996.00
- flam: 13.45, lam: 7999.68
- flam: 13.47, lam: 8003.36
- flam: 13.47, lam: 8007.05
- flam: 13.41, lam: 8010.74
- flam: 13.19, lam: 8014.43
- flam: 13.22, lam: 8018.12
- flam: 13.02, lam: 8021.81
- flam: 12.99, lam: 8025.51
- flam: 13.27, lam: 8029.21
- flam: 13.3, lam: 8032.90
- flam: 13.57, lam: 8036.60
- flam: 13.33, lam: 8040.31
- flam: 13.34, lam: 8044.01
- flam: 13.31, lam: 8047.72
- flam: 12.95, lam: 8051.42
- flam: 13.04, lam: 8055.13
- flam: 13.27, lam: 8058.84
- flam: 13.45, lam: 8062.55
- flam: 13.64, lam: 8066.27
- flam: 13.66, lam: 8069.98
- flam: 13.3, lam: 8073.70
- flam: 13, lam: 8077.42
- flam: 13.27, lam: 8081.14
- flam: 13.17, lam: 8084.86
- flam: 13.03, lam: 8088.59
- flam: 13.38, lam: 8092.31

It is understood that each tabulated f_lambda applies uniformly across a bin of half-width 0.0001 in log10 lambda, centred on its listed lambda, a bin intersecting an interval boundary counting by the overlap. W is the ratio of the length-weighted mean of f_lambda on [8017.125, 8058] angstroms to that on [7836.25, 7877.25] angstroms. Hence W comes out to 1.08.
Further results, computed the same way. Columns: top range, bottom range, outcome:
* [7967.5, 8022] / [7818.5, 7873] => 1.07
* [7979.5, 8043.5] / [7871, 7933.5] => 1.05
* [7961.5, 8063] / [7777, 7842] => 1.08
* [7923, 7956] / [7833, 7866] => 1.04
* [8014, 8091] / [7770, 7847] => 1.09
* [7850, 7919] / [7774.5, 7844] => 1.02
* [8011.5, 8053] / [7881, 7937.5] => 1.05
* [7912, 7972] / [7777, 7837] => 1.04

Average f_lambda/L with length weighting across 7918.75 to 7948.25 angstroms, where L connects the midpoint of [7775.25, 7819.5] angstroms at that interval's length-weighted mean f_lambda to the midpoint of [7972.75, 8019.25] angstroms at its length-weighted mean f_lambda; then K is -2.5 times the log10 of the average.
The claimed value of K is 0.02 mag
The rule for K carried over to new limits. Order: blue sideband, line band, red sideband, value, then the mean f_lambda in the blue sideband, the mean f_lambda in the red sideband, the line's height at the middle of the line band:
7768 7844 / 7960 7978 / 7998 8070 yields 0.014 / 12.1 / 13.3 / 13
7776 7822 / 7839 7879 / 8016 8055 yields 0.014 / 12.2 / 13.2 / 12.4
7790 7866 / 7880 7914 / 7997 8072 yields 0.000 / 12.2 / 13.3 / 12.6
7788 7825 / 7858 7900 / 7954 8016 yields 0.009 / 12.2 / 13.1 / 12.6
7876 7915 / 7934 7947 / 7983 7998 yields 0.030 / 12.6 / 13.1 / 12.8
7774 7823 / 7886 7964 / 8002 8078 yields 0.008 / 12.2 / 13.3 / 12.8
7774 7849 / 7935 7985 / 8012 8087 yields 0.005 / 12.2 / 13.3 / 12.9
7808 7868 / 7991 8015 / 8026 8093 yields -0.023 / 12.3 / 13.3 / 13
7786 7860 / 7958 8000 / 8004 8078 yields 0.002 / 12.2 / 13.3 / 13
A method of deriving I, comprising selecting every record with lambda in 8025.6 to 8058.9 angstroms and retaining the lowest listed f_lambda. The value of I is 12.95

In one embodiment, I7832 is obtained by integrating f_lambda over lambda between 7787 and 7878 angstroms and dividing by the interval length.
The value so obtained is 12.2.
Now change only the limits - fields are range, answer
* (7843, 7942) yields 12.5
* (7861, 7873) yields 12.3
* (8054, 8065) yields 13.3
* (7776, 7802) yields 12.1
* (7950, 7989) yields 12.9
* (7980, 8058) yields 13.2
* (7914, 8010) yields 12.9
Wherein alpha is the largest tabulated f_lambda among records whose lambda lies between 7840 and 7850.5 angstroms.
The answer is 12.25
